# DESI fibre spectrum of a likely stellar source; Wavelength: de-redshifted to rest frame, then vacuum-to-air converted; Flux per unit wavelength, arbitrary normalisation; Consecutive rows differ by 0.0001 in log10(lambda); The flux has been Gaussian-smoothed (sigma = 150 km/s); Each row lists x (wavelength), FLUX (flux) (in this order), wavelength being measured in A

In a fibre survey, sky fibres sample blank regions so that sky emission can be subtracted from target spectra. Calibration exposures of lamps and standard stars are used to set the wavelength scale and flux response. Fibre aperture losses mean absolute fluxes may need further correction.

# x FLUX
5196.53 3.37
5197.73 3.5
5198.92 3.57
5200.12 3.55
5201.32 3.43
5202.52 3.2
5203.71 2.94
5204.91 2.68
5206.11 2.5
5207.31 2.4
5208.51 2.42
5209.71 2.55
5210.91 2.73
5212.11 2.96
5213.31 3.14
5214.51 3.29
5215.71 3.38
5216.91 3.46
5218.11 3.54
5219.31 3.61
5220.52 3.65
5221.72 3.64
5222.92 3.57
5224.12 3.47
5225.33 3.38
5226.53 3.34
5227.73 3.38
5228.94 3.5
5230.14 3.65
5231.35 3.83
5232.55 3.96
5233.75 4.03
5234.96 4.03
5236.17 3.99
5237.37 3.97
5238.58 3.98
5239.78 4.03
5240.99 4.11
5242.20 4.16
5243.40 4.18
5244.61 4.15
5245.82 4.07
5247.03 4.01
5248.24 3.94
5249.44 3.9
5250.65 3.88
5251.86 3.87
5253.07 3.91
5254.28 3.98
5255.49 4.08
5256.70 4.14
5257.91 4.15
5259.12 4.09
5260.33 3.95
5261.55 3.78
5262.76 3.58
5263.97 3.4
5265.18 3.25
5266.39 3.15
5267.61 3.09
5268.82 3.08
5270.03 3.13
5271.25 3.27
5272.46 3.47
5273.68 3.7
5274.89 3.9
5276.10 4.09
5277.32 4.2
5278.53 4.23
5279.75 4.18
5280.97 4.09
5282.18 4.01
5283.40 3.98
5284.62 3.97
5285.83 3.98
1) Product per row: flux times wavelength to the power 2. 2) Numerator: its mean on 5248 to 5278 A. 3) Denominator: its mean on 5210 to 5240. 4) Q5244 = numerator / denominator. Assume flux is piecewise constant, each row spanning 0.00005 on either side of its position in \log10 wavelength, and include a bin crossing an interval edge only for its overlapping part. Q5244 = 1.1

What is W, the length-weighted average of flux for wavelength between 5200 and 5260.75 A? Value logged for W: 3.6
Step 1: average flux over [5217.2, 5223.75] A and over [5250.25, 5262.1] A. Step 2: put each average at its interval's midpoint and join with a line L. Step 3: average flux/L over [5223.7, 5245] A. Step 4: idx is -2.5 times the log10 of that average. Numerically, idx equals -0.027 mag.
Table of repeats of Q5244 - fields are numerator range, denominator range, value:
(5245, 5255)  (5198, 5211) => 1.37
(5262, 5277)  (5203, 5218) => 1.22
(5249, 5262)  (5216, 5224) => 1.13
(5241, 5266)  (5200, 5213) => 1.41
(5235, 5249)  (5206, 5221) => 1.34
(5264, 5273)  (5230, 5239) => 0.83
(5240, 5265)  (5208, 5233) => 1.19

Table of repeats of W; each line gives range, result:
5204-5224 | 3.1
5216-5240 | 3.69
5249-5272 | 3.66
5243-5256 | 3.99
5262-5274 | 3.31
